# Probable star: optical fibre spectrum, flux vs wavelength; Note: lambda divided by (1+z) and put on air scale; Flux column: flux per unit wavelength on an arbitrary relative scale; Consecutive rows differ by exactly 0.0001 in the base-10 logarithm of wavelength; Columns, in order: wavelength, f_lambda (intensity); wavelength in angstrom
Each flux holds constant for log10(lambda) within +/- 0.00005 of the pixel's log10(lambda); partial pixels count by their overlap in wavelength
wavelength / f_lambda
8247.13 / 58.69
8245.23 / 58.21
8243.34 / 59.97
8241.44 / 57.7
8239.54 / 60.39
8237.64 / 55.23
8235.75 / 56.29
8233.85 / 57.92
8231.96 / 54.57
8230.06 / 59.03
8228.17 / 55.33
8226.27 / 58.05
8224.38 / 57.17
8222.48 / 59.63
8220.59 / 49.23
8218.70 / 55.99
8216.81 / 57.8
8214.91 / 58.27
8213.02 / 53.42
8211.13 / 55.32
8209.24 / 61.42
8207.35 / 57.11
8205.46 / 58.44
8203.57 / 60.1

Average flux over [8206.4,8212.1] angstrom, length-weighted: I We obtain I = 57.9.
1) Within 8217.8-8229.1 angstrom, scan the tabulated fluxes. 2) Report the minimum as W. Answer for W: 49.23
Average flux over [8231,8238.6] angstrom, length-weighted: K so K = 56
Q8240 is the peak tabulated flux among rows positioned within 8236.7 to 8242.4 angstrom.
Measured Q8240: 60.39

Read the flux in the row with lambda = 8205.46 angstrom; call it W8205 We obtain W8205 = 58.44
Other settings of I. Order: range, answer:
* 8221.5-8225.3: 58.3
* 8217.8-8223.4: 55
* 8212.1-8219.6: 56.3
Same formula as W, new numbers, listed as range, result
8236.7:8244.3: 55.23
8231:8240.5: 54.57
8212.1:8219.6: 53.42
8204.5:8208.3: 57.11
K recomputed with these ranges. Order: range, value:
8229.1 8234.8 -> 57.2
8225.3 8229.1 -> 56.7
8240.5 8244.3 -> 58.9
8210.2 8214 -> 54.4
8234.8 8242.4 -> 57.4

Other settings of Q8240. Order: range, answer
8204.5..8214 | 61.42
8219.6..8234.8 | 59.63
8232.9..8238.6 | 57.92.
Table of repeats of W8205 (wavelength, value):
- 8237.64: 55.23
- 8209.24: 61.42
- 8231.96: 54.57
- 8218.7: 55.99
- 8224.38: 57.17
